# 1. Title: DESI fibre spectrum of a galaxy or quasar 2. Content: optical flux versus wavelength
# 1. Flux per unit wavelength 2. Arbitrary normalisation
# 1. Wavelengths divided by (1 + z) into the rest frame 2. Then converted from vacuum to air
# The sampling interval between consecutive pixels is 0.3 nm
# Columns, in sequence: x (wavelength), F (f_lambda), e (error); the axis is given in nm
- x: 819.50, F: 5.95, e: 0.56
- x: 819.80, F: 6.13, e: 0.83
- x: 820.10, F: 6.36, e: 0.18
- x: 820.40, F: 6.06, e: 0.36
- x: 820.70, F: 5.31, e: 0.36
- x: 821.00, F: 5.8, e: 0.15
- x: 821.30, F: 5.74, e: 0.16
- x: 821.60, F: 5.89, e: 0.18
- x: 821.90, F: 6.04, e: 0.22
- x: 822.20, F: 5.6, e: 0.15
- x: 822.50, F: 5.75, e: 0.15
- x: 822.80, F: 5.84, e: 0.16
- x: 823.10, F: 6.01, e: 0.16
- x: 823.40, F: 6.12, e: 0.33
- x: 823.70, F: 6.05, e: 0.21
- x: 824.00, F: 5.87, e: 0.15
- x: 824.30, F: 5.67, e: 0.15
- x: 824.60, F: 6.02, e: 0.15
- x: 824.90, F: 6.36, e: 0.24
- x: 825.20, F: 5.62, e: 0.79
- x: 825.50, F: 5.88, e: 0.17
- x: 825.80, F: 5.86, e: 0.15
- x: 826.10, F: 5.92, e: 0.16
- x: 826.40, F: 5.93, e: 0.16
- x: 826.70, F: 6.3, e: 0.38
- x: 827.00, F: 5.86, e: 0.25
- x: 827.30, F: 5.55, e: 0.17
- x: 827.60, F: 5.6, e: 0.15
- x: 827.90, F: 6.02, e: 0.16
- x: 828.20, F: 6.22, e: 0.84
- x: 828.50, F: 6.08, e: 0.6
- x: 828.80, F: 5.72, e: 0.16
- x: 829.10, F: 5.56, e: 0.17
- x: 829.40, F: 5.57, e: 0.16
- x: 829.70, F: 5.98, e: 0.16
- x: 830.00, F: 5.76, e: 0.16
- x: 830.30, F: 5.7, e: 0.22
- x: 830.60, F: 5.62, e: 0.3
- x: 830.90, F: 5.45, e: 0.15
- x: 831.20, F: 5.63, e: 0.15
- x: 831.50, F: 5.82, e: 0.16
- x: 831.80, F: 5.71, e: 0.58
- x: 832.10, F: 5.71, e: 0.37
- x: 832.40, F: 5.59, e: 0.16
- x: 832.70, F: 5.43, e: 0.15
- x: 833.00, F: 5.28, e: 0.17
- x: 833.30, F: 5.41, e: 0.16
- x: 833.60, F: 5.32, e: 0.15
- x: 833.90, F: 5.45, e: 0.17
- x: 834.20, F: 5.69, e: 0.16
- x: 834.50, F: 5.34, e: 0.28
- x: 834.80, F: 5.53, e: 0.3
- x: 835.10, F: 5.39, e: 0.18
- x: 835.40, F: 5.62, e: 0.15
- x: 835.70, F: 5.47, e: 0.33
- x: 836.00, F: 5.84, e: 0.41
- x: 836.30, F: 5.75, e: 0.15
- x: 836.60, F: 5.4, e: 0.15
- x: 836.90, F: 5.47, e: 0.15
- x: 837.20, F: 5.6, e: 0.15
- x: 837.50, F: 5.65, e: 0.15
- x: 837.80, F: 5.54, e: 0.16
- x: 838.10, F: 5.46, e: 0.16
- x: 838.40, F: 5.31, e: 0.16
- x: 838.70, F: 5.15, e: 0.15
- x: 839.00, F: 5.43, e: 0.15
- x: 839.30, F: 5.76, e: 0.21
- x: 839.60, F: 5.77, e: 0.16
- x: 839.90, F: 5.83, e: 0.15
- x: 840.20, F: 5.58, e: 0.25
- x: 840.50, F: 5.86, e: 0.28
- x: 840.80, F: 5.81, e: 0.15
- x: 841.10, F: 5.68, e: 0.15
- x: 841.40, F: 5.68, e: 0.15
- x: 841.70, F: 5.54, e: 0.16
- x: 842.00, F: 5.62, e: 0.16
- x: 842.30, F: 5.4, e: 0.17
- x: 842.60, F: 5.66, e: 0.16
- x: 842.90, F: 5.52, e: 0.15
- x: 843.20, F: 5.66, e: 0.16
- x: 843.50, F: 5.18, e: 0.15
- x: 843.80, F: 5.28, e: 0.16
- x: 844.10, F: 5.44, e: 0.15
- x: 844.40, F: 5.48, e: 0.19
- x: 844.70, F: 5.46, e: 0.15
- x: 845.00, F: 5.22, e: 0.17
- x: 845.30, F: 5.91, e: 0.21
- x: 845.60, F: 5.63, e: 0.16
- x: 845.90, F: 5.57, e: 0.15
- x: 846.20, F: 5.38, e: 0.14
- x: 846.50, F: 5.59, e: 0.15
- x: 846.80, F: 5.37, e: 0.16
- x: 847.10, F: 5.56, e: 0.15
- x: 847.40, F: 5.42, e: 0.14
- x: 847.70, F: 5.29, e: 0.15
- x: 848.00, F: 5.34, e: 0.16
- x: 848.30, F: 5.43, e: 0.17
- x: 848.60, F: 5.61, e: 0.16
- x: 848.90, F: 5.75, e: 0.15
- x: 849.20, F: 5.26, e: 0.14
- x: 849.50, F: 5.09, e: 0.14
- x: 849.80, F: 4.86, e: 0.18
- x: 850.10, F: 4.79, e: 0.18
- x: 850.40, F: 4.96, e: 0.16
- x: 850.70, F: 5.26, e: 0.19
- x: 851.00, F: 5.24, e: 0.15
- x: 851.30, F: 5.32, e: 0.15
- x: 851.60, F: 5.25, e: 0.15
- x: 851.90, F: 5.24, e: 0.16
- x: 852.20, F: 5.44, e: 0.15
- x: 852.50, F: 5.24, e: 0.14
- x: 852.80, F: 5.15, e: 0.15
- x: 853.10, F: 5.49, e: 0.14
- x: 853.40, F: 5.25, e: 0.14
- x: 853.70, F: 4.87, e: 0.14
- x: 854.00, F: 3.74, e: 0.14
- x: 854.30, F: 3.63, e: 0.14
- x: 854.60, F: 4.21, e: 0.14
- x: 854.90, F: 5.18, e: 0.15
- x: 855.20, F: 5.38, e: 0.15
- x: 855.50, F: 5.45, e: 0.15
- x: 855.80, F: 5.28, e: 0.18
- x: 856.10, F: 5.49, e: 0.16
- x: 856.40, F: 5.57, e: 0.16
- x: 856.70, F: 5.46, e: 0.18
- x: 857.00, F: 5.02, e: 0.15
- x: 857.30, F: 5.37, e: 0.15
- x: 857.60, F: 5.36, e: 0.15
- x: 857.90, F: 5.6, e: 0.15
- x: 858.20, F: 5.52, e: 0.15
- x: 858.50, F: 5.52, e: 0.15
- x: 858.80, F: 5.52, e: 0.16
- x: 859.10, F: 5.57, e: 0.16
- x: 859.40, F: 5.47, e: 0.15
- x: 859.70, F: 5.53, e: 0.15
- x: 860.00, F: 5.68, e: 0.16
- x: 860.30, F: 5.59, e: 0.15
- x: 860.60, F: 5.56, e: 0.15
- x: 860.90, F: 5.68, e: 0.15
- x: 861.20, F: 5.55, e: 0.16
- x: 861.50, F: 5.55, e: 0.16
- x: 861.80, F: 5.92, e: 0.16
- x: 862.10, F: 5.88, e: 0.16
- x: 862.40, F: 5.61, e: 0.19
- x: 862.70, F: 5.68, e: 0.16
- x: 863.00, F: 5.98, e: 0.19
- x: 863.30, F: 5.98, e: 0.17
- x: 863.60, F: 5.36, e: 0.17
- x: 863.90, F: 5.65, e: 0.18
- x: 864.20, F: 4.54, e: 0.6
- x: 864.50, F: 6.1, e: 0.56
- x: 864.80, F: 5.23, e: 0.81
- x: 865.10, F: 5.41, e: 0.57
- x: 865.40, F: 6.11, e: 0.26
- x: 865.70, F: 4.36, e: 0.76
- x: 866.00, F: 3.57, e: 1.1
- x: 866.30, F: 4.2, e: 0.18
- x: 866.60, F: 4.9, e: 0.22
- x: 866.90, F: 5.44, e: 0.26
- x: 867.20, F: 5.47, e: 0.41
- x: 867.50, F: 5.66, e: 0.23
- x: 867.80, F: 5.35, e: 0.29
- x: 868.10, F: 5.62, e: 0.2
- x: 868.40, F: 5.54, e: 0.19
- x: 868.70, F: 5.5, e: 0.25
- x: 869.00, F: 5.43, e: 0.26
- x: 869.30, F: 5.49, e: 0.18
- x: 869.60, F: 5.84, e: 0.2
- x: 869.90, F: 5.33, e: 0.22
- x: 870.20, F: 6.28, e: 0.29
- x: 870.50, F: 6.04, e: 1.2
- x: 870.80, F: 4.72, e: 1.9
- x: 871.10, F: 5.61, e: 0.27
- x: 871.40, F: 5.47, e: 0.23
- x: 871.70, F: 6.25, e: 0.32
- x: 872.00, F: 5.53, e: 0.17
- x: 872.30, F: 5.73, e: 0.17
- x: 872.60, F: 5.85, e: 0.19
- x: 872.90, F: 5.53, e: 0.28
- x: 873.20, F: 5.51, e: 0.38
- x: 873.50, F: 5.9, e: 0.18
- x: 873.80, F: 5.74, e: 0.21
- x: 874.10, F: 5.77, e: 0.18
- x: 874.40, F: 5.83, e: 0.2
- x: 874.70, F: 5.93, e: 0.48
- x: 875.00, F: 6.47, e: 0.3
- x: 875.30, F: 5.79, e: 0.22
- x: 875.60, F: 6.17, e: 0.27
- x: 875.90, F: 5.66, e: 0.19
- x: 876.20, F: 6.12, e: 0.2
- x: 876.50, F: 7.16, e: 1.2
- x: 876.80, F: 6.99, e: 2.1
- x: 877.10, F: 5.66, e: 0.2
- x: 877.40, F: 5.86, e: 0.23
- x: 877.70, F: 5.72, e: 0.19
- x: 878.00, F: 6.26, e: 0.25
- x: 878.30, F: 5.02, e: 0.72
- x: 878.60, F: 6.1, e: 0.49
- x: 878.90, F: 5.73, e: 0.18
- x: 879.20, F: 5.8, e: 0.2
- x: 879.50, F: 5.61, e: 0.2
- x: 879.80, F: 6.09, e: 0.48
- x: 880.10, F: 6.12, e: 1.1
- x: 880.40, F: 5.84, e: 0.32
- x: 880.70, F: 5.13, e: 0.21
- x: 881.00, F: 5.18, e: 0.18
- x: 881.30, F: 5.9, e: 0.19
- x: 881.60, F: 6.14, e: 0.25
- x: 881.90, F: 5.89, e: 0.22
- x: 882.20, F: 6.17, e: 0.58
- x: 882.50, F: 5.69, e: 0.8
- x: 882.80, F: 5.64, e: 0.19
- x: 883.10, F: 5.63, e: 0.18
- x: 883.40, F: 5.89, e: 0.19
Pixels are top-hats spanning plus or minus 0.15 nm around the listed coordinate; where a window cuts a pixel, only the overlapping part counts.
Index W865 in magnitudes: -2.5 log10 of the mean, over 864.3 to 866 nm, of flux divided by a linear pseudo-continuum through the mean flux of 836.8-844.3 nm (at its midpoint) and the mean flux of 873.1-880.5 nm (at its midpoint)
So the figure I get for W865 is 0.11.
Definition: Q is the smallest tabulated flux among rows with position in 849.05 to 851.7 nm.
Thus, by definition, 4.79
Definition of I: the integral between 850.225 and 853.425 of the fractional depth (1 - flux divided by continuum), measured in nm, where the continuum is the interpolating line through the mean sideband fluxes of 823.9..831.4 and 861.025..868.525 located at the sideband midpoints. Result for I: 0.17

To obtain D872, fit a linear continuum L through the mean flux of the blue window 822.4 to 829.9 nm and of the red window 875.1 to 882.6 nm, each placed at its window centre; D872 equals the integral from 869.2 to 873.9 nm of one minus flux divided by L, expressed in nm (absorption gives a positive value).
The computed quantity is 0.19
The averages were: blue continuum 5.89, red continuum 5.92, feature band 5.68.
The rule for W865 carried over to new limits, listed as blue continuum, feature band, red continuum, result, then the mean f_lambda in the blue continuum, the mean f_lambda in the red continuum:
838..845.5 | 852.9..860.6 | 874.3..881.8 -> 0.09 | 5.55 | 5.93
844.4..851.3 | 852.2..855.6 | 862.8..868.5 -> 0.10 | 5.36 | 5.29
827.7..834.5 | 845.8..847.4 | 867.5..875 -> 0.04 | 5.66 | 5.67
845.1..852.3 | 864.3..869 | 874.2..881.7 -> 0.09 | 5.36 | 5.93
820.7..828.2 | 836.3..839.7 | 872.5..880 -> 0.07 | 5.88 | 5.93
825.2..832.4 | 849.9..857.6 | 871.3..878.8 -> 0.15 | 5.79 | 5.92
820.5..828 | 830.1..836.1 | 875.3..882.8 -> 0.06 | 5.86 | 5.91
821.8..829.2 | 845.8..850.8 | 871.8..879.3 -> 0.11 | 5.9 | 5.92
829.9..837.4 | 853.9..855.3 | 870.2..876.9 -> 0.28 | 5.56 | 5.9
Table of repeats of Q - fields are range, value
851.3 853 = 5.15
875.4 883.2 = 5.02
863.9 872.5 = 3.57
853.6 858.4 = 3.63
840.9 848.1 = 5.18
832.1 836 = 5.28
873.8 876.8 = 5.66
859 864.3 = 4.54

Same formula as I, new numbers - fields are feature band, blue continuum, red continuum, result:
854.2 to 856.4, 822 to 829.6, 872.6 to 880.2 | 0.33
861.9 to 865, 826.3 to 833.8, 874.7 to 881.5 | 0.14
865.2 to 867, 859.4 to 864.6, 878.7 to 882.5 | 0.29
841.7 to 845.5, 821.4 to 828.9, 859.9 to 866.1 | 0.14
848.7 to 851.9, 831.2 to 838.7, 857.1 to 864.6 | 0.21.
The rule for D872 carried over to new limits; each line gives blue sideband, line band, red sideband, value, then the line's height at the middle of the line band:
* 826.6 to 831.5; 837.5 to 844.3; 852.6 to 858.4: -0.089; 5.48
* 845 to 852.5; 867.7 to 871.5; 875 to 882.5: 0.127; 5.75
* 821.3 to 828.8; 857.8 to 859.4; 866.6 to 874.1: 0.042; 5.69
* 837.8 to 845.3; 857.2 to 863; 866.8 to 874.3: -0.004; 5.6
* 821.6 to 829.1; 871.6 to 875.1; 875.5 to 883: 0.048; 5.9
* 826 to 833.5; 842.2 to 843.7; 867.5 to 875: 0.061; 5.71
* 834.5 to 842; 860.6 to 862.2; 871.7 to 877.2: 0.038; 5.83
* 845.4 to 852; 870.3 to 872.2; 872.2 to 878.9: 0.071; 5.84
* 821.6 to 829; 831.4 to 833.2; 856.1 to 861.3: 0.076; 5.82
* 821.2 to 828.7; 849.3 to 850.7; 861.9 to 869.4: 0.151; 5.58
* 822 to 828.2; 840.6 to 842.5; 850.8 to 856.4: -0.074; 5.42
